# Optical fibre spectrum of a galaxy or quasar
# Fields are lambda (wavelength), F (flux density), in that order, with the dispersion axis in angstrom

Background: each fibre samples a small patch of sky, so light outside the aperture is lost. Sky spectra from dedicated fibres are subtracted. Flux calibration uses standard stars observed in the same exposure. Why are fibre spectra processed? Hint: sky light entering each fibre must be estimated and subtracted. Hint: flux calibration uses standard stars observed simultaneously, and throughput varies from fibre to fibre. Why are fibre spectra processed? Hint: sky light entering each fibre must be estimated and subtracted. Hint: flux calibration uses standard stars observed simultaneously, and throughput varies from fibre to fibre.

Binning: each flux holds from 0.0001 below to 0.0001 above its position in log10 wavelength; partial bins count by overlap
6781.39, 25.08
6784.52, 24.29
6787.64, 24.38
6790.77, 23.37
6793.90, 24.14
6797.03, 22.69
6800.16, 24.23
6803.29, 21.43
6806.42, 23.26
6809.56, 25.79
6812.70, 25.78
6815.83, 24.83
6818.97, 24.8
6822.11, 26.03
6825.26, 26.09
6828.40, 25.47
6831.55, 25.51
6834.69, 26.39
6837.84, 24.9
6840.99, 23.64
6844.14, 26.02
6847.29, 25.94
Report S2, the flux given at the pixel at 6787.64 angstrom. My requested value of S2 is 24.38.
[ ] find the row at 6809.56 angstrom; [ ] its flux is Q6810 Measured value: 25.79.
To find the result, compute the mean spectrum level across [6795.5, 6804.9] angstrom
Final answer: 22.8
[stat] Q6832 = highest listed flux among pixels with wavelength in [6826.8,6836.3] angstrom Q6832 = 26.39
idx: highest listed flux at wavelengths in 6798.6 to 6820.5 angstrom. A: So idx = 25.79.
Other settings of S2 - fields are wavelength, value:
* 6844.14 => 26.02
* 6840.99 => 23.64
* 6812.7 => 25.78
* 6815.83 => 24.83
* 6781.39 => 25.08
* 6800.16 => 24.23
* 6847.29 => 25.94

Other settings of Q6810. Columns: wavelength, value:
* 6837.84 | 24.9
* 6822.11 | 26.03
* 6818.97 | 24.8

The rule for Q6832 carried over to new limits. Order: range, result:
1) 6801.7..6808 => 23.26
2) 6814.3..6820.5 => 24.83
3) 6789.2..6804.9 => 24.23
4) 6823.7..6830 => 26.09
